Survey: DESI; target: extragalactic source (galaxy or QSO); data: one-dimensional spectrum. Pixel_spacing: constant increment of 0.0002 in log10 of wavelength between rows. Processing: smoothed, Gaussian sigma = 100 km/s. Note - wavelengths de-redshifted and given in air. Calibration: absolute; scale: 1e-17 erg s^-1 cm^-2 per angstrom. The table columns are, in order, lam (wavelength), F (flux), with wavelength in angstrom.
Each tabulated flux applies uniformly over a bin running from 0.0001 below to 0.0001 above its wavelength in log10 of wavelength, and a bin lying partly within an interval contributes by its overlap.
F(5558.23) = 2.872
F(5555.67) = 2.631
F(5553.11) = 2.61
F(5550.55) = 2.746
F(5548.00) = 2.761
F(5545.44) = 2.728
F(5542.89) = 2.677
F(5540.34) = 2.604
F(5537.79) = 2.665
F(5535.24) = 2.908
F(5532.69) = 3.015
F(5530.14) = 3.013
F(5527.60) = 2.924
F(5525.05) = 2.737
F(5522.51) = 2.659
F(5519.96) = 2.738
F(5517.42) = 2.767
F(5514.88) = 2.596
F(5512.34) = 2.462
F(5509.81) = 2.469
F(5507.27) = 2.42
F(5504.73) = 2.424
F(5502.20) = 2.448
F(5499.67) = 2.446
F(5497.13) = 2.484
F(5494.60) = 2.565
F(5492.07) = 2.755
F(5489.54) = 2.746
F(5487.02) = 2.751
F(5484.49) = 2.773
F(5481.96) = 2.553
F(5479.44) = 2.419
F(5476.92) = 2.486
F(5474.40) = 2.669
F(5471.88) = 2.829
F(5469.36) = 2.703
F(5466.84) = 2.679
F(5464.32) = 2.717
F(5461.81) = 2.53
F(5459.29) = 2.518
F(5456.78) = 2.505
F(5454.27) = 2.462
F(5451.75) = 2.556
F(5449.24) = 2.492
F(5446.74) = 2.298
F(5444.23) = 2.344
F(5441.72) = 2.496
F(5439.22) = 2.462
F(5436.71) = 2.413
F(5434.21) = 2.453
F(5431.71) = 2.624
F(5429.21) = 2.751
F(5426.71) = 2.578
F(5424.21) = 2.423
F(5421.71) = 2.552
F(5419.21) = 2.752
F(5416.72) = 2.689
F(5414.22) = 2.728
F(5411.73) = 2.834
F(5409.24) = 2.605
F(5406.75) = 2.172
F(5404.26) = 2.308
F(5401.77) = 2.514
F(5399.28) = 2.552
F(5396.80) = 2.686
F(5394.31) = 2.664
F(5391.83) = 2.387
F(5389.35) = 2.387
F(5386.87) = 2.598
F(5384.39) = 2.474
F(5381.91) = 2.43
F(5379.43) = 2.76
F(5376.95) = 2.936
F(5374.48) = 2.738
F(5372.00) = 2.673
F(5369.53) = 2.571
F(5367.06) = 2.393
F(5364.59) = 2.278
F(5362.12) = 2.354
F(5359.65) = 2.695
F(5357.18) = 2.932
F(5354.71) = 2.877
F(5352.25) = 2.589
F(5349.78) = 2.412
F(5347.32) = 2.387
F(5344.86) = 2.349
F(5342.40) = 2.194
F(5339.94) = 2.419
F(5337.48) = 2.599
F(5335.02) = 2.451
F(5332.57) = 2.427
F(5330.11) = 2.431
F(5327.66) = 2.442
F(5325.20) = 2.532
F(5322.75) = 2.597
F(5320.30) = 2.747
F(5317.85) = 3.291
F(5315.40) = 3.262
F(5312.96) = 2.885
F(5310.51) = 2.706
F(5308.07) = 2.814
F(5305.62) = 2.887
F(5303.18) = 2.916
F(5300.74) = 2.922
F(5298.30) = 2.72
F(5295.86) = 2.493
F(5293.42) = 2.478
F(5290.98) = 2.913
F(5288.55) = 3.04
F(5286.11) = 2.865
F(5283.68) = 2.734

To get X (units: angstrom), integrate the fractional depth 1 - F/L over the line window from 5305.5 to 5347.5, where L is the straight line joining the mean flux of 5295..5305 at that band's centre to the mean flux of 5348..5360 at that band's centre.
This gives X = 1.6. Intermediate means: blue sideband 2.78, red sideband 2.69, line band 2.63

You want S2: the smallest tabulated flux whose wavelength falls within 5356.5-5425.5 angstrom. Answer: 2.172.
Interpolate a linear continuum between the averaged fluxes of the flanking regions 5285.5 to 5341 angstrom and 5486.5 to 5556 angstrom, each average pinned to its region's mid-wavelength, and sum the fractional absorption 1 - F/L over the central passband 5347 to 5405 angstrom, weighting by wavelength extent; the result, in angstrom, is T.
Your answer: 3.02 angstrom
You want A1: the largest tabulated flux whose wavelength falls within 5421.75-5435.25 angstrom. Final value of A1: 2.751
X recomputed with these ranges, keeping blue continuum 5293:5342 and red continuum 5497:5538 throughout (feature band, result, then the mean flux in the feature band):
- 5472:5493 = 0.1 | 2.65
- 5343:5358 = 0.7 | 2.57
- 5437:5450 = 1.3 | 2.42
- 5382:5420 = 1.9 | 2.55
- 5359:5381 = 0.8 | 2.59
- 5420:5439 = 1.0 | 2.54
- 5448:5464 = 0.9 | 2.52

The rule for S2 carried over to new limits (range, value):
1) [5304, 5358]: 2.194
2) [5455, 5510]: 2.419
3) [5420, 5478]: 2.298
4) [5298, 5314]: 2.706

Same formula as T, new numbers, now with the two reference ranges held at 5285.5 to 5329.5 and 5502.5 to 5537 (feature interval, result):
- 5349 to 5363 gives 0.6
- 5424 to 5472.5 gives 3.4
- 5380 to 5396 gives 1.5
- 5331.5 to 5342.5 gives 1.4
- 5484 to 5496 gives 0.0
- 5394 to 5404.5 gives 0.8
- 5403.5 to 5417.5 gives 1.0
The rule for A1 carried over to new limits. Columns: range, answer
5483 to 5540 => 3.015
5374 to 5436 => 2.936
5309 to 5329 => 3.291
